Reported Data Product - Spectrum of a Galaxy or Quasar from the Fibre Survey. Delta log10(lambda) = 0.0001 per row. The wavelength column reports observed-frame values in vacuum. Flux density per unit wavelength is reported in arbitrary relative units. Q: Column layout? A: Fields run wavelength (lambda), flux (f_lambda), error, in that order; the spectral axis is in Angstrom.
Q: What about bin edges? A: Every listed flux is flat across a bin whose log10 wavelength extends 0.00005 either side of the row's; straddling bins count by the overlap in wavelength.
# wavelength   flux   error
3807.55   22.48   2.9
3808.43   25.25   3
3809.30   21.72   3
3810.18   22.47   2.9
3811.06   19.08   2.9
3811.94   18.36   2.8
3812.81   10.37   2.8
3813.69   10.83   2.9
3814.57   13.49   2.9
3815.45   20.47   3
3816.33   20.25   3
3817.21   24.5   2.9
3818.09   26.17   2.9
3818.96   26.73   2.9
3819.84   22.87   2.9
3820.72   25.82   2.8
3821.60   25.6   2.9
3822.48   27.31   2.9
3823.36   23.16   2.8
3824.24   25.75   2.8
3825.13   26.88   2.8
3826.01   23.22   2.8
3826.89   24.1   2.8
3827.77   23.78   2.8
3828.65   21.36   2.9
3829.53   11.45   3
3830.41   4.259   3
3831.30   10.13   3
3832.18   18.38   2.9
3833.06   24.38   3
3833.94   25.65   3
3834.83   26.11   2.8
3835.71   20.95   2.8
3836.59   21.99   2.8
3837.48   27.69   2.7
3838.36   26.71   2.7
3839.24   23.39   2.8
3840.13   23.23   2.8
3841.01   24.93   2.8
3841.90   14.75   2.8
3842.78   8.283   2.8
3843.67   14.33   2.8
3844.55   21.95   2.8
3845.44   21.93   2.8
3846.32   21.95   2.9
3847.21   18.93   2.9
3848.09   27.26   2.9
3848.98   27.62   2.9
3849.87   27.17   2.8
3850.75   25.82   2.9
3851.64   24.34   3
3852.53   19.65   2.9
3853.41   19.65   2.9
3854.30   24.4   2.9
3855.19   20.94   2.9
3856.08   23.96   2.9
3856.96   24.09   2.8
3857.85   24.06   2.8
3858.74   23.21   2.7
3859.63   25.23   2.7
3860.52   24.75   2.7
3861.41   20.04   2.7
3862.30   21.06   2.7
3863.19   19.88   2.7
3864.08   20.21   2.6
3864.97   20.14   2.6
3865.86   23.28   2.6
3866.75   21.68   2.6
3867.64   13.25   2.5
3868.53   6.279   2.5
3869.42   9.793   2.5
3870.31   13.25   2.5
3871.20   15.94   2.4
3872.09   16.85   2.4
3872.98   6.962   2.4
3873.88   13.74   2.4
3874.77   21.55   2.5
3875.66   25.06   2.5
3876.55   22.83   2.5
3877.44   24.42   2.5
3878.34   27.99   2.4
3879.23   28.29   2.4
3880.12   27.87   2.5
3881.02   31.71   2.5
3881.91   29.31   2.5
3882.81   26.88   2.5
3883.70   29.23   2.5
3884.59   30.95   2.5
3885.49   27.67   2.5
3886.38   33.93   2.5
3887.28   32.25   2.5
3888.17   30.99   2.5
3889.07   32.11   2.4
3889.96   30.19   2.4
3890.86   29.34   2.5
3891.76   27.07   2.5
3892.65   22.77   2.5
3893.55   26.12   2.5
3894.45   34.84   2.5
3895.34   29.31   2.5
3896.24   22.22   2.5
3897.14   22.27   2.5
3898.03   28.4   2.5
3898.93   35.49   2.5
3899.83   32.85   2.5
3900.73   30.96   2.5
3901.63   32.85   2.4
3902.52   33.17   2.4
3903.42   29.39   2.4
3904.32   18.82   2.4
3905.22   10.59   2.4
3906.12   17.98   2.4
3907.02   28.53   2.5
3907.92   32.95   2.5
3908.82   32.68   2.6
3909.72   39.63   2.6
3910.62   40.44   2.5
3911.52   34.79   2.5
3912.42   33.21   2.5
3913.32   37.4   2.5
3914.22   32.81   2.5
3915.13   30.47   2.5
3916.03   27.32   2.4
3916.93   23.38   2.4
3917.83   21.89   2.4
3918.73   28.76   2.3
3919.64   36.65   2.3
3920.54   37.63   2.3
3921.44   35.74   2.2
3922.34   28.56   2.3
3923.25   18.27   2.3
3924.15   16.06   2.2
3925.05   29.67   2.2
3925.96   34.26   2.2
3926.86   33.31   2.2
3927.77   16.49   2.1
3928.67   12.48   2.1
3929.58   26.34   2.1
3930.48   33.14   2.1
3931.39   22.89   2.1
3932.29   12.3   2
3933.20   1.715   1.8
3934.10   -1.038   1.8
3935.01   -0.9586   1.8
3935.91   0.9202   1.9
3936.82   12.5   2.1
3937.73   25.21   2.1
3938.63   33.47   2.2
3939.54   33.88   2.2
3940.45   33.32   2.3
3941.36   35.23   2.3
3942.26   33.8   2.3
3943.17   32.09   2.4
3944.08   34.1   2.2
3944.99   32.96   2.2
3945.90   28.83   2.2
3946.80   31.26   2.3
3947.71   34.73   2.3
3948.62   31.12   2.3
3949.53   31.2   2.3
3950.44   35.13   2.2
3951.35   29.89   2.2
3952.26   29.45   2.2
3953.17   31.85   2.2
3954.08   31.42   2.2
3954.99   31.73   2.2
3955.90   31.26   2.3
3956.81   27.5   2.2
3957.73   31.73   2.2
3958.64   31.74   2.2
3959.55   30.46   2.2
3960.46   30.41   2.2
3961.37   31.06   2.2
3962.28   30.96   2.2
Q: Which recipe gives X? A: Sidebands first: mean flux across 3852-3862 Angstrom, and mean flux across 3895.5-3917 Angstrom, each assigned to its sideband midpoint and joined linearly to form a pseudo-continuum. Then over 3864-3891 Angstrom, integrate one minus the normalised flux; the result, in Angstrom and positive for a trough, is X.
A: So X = 2.60 Angstrom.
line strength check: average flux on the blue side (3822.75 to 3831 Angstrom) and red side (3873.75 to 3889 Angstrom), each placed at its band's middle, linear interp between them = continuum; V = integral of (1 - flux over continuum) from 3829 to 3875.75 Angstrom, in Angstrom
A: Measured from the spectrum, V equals 7.15 Angstrom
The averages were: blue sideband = 20.4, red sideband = 27.7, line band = 20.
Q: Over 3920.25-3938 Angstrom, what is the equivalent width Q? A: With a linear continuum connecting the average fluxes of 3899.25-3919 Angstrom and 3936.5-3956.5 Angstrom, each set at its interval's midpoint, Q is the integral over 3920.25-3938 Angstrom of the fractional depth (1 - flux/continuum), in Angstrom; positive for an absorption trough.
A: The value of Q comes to 6.33 Angstrom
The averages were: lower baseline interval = 29.6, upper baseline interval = 31.2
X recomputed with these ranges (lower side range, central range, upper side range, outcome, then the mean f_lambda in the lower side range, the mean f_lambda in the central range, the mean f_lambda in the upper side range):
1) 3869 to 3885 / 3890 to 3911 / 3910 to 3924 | -0.9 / 22.4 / 28.6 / 30.9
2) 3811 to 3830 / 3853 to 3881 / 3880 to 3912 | 6.2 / 21.5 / 20.5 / 29.4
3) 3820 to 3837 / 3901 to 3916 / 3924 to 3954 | -3.7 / 21.6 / 30.3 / 25.3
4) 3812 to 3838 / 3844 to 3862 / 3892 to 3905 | 0.4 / 21.1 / 23.3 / 28.2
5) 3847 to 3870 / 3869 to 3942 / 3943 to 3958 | 1.6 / 21.4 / 25.8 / 31.5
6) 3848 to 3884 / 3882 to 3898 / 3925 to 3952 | -4.1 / 21.9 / 28.7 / 25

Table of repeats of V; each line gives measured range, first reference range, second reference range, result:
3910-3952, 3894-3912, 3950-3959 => 4.8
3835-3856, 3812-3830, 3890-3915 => 1.6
